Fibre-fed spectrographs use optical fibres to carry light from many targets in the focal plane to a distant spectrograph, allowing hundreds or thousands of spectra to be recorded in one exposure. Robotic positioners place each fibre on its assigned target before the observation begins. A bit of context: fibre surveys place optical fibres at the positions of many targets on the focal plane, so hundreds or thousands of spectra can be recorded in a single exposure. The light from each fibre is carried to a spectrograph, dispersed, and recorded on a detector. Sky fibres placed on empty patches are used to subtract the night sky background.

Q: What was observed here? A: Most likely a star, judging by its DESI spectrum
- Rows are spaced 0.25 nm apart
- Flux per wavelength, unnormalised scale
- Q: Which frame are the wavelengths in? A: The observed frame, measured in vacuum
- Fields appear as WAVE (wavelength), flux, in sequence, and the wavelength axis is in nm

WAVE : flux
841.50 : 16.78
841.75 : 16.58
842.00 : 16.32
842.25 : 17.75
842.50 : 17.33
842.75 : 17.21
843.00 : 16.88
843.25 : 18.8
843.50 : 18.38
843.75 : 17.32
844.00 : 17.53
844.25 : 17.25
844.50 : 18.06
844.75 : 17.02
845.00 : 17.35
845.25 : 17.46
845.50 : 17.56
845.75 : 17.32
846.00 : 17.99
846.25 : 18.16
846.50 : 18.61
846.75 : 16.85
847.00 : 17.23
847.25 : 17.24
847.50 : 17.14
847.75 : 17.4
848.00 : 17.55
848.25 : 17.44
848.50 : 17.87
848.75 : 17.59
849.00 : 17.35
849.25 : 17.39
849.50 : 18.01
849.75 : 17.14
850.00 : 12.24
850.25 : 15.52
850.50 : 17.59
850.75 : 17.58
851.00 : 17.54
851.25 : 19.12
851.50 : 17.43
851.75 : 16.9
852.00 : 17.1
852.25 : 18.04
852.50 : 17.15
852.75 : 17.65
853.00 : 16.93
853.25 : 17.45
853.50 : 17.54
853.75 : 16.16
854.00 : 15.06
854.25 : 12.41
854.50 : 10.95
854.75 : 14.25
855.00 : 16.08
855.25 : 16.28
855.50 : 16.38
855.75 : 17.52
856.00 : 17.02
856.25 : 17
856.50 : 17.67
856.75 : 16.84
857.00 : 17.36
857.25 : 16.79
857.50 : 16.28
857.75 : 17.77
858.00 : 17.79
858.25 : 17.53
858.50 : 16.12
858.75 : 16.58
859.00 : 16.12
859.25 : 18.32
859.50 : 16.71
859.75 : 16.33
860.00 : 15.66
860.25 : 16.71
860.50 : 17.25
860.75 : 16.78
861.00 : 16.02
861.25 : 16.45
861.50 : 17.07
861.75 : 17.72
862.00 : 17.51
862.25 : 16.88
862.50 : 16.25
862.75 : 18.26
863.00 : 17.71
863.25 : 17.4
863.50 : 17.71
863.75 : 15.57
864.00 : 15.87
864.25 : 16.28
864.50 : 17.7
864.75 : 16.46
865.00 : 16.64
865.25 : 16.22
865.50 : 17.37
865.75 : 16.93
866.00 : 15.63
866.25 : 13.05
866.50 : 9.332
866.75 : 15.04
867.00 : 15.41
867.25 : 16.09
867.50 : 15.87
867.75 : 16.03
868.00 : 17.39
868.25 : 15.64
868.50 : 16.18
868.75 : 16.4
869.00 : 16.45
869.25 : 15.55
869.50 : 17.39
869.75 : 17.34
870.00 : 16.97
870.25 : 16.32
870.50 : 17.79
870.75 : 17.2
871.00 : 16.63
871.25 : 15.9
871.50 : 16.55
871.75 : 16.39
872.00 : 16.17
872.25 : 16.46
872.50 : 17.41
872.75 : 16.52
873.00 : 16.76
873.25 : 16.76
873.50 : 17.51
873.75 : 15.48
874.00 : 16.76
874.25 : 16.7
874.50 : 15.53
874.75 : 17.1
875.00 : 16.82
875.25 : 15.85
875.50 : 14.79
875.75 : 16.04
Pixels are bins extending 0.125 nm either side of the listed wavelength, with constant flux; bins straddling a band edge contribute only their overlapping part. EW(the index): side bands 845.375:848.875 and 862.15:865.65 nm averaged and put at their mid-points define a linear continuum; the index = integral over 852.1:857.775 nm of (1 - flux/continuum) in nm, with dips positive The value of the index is 0.295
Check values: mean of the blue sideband 17.6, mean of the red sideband 16.9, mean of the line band 16.4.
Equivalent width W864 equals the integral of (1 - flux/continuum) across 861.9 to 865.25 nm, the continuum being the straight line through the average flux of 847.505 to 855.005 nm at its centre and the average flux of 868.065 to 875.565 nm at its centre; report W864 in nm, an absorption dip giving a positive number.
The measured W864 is -0.068 nm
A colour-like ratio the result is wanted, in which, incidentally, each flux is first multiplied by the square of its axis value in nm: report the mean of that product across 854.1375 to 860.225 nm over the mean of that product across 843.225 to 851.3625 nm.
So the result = 1.0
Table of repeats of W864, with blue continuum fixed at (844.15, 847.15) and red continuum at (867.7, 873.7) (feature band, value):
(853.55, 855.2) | 0.27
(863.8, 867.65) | 0.28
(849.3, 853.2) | 0.06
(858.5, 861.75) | 0.07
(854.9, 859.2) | 0.06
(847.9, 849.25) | -0.01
